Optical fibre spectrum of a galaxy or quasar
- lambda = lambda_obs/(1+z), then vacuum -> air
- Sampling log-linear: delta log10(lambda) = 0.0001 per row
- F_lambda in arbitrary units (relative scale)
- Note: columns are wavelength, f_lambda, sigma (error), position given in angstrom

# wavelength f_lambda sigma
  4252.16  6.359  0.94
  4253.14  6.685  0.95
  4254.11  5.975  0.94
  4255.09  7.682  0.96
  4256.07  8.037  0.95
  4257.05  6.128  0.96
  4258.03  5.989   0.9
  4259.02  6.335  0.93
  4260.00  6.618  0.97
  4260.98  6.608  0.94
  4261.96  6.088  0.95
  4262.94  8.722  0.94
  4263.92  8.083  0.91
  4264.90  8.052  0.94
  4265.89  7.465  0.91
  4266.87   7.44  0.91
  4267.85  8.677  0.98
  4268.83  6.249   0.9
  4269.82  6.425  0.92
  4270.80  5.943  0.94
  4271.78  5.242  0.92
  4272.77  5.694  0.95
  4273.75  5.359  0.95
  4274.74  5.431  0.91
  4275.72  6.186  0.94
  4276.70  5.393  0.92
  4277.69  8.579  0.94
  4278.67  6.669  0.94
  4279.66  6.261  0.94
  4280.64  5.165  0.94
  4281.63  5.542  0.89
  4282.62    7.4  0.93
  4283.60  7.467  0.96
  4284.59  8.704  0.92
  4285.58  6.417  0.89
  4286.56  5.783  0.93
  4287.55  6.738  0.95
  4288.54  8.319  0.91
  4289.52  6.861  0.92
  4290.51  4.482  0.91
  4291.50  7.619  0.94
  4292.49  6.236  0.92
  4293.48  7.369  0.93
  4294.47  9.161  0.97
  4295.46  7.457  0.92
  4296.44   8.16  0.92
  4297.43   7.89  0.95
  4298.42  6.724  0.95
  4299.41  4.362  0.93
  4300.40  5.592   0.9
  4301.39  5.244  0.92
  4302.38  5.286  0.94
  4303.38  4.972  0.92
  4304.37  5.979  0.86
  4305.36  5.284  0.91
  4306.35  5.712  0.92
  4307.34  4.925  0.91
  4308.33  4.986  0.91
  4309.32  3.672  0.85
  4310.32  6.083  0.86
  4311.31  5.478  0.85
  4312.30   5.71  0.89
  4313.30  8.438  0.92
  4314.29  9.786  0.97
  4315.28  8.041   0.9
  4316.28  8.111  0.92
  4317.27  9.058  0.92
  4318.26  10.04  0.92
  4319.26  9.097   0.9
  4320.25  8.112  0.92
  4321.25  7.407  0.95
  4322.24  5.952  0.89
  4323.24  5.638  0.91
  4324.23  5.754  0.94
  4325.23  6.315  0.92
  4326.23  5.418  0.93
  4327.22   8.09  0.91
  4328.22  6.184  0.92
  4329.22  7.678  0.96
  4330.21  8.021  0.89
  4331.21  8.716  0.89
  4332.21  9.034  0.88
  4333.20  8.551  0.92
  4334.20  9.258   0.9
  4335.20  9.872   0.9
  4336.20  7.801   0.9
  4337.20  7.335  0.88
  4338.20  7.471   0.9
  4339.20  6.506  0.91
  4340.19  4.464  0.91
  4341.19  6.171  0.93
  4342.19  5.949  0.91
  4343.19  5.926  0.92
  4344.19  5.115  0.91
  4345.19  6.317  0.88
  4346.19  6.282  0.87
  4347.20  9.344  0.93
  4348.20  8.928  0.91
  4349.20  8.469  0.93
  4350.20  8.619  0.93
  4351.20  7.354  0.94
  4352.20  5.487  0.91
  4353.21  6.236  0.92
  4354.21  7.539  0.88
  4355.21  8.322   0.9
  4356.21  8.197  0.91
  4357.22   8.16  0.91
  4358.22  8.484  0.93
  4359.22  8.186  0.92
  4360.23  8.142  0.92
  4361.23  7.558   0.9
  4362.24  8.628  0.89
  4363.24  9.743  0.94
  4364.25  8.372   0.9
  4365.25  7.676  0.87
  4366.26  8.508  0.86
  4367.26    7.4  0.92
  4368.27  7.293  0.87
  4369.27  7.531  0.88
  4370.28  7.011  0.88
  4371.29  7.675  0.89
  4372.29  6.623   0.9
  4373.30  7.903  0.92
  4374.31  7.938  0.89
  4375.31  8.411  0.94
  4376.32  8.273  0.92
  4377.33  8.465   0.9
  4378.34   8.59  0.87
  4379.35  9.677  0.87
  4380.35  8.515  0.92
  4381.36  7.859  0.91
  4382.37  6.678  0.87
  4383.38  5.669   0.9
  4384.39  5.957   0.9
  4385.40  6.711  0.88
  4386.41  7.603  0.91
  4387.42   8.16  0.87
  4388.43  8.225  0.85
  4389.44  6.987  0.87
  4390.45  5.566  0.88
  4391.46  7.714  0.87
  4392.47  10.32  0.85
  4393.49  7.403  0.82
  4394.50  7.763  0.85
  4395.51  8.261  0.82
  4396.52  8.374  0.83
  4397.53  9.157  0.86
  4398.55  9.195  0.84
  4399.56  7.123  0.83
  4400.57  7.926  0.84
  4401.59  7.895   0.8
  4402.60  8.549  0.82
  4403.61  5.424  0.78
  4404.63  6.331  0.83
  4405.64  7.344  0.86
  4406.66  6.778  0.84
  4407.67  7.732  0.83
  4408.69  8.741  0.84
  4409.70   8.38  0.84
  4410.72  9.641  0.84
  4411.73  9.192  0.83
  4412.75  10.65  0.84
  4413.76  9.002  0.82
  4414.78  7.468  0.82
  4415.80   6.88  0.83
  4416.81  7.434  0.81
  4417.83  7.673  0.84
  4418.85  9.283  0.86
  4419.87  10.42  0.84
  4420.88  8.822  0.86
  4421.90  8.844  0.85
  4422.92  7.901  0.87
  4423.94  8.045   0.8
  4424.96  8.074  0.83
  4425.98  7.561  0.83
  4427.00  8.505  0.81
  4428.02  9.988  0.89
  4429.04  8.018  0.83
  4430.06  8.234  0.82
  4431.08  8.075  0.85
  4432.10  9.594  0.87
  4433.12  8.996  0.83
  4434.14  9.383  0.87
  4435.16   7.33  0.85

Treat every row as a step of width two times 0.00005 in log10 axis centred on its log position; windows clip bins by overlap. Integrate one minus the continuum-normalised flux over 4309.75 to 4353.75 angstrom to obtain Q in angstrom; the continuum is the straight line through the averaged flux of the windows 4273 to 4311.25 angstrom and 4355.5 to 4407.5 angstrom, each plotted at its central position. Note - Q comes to -2.54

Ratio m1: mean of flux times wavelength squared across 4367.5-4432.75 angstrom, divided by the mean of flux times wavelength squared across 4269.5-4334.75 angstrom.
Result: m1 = 1.2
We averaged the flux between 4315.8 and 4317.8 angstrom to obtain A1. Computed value 8.65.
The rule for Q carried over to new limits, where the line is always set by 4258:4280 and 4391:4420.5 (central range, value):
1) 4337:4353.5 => 1.58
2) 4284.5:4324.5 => 1.99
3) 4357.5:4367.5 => -0.72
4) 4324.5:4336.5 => -0.80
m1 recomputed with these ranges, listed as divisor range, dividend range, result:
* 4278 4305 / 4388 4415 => 1.28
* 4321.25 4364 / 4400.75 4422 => 1.14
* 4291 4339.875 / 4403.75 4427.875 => 1.23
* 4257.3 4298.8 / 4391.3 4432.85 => 1.29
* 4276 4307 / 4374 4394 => 1.24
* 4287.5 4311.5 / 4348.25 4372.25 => 1.31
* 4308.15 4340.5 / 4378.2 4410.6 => 1.08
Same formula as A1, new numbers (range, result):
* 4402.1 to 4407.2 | 6.89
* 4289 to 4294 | 6.54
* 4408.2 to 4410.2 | 8.58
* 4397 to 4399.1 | 9.11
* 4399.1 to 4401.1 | 7.52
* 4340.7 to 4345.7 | 5.9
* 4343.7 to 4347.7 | 6.76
